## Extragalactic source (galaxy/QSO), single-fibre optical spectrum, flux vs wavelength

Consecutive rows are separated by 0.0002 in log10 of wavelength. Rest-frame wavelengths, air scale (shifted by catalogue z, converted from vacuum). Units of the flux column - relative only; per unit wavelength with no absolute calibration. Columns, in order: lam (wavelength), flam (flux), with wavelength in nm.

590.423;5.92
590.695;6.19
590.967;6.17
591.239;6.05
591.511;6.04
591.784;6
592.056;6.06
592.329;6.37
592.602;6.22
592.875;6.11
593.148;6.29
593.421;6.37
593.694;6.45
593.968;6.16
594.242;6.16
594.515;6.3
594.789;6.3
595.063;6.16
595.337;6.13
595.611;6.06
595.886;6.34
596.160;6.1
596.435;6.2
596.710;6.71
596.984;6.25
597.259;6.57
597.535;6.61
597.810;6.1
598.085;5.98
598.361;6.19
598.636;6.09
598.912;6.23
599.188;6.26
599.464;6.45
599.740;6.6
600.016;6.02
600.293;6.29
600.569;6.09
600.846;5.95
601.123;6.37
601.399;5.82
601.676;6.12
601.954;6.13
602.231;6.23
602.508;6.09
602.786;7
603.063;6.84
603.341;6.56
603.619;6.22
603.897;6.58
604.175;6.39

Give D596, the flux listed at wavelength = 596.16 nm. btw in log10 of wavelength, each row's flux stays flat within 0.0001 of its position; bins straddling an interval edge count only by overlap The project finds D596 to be 6.1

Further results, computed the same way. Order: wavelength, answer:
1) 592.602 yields 6.22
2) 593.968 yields 6.16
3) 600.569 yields 6.09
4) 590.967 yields 6.17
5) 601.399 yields 5.82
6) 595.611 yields 6.06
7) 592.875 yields 6.11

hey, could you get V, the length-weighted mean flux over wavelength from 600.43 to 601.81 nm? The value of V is 6.07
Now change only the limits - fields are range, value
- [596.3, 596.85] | 6.46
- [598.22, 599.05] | 6.17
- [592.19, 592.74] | 6.29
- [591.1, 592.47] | 6.11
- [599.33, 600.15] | 6.36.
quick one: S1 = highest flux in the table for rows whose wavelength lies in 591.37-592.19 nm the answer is 6.06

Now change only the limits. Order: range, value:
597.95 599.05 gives 6.23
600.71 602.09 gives 6.37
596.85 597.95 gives 6.61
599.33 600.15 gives 6.6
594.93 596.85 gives 6.71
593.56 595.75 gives 6.45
